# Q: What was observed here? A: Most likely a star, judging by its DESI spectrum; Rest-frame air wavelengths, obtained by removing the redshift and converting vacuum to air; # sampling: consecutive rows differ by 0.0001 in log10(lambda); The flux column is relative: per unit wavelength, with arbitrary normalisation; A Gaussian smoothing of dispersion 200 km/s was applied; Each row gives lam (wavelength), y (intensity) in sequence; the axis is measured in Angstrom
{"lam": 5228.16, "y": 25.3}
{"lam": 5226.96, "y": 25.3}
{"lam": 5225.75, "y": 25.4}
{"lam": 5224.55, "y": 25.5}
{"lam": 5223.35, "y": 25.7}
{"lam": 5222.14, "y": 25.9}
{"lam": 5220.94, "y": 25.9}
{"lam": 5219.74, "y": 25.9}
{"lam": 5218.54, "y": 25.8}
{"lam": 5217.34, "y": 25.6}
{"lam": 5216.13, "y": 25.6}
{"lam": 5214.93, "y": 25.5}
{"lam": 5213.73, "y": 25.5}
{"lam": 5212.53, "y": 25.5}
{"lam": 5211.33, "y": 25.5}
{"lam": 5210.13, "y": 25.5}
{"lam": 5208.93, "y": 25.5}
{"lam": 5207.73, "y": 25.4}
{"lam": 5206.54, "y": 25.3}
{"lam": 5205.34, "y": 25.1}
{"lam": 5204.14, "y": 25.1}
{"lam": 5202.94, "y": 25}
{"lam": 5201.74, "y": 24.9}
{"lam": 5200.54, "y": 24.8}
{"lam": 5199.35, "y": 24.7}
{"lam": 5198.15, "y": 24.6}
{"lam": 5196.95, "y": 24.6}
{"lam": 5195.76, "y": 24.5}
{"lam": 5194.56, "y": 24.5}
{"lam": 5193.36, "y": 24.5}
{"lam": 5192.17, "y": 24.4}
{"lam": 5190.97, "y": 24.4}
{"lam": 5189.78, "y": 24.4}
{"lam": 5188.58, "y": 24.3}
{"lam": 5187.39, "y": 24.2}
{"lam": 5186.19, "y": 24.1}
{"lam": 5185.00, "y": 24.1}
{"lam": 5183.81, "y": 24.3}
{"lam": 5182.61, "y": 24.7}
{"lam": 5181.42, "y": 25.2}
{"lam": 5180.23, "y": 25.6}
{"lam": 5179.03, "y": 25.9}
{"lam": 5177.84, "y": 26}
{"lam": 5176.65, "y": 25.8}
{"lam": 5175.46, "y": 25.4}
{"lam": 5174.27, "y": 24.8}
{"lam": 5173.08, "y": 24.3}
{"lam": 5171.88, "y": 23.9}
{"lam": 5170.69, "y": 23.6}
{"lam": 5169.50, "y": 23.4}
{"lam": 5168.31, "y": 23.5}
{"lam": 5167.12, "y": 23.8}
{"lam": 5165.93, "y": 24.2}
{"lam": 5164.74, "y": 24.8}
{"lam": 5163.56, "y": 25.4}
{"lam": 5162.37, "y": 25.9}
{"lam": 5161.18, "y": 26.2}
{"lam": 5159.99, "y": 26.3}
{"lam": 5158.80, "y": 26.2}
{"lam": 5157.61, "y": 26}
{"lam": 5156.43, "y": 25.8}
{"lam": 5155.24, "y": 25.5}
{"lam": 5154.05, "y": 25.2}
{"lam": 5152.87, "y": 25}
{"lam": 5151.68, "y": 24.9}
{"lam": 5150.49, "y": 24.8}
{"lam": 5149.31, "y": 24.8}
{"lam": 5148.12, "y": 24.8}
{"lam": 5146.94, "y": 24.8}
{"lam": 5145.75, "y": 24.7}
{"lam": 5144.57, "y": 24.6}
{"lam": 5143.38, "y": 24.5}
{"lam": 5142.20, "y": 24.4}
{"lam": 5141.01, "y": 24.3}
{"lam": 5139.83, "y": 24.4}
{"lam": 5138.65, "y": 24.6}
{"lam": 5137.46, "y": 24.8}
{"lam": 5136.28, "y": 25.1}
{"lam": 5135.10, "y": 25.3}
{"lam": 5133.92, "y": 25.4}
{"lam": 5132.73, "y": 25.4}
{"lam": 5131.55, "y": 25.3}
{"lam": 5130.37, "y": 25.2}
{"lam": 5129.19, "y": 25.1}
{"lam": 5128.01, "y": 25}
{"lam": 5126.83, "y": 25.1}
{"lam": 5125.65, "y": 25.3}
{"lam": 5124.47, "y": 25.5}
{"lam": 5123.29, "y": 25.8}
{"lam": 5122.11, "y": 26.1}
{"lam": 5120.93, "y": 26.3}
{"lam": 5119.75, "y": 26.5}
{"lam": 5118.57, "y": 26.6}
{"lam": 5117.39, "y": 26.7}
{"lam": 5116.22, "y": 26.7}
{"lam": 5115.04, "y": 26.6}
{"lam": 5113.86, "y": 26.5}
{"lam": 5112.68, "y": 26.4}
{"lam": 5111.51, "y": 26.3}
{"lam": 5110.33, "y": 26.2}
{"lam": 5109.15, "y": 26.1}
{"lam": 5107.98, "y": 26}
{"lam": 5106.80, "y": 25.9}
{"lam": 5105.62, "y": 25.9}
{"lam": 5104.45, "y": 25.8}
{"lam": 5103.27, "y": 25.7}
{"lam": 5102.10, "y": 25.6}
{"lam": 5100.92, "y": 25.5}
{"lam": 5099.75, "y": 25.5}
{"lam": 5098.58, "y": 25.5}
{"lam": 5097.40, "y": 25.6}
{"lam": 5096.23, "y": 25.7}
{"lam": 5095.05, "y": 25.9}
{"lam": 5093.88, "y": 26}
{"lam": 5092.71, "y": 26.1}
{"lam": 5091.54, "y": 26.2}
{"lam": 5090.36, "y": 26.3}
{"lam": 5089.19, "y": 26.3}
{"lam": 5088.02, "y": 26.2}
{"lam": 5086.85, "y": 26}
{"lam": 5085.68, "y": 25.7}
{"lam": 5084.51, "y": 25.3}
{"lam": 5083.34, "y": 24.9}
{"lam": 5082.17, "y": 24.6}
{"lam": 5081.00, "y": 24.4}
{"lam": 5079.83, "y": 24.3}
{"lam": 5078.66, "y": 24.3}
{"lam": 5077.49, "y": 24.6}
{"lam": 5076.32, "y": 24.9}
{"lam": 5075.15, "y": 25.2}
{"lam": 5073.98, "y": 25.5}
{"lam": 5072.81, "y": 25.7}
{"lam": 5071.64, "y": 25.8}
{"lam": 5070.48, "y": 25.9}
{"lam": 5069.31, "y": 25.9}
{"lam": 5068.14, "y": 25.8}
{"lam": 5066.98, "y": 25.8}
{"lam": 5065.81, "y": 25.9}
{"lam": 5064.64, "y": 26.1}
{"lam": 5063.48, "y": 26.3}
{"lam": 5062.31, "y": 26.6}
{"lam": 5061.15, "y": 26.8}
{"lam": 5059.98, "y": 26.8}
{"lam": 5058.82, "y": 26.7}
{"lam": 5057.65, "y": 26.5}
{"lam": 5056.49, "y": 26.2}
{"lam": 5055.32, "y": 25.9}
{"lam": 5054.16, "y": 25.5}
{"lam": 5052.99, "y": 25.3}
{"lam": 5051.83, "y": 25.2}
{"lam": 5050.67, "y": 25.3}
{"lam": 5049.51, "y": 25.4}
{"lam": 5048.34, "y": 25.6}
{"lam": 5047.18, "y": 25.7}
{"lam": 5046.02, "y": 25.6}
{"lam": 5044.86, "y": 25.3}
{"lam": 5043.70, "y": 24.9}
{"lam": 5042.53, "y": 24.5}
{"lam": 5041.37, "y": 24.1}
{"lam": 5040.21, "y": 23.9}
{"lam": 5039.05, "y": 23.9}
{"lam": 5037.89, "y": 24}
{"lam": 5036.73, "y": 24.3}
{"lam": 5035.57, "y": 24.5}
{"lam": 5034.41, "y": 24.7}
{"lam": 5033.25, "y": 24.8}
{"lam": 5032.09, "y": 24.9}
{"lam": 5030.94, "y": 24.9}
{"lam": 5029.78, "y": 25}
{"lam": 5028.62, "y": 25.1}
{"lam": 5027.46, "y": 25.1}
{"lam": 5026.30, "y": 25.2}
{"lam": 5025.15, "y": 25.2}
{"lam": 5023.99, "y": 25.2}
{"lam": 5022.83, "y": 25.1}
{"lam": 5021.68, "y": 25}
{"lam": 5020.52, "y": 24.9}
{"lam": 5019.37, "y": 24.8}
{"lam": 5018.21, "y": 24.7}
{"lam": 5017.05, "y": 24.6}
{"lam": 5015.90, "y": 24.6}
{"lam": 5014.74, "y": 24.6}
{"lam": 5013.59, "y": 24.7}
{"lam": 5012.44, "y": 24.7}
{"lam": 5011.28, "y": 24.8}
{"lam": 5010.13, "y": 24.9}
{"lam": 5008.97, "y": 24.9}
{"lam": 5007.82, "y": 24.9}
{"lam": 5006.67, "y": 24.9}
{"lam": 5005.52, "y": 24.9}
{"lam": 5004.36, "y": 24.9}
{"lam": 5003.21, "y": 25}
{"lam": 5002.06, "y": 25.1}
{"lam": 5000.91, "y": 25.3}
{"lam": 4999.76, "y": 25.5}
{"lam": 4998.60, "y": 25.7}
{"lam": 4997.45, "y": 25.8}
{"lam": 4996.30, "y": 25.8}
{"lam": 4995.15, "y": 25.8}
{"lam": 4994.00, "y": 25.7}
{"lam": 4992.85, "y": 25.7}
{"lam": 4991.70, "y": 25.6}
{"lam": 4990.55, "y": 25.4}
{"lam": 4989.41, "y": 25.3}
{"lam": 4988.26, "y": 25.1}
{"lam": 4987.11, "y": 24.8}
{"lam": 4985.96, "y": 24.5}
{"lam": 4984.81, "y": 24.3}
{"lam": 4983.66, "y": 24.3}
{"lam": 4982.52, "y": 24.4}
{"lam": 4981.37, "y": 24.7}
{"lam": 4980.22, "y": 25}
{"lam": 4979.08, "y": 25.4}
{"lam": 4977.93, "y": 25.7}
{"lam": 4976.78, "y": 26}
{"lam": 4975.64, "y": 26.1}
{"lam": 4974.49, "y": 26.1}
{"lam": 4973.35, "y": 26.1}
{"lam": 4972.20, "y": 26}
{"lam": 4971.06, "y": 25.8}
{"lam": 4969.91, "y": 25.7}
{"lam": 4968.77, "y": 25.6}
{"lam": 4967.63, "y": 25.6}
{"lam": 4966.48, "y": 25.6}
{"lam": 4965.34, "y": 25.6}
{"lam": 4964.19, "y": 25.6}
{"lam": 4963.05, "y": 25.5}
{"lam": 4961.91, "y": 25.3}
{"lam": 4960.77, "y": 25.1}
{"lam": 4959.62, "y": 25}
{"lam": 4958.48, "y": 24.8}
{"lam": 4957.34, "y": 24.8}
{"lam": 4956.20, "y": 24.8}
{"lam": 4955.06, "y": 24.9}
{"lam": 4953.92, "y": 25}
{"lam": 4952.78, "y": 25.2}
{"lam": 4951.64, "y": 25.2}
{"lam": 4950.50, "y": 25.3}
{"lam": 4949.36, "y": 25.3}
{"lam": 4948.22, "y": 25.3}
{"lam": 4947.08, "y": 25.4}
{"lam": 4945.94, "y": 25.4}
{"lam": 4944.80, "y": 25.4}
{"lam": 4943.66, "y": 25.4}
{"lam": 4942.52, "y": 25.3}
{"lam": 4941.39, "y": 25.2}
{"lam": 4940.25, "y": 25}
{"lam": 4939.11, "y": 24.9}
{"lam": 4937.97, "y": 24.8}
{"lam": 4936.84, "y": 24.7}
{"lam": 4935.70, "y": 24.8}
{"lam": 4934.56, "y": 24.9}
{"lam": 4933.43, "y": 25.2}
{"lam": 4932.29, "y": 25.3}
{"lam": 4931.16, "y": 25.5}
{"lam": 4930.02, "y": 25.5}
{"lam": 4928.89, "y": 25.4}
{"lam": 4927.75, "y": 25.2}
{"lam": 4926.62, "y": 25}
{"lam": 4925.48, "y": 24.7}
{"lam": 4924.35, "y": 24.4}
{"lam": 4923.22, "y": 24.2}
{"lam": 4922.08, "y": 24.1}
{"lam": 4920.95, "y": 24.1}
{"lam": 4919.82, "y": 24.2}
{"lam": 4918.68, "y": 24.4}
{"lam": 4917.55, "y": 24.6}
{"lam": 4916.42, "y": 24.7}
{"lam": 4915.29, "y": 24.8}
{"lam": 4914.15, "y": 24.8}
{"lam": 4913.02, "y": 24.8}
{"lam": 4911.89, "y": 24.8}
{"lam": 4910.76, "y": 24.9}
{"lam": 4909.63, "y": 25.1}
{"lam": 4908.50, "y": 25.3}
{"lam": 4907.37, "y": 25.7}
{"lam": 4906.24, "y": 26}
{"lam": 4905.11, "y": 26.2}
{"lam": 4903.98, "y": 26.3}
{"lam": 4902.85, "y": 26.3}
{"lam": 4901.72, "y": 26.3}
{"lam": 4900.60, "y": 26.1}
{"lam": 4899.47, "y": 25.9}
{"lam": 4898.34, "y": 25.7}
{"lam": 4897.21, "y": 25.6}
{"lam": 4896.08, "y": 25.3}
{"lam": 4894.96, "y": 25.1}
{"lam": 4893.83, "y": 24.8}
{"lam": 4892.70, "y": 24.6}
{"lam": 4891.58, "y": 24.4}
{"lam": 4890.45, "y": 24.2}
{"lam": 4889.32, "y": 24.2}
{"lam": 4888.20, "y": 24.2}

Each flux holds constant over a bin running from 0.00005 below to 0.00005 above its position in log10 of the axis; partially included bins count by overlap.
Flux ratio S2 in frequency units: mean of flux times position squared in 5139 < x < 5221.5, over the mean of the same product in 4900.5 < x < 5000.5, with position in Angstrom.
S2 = 1.08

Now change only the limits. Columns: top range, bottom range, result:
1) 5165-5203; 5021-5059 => 1.04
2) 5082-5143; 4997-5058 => 1.06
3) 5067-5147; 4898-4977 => 1.08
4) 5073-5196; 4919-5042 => 1.07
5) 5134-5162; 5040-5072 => 1.01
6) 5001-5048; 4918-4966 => 1.03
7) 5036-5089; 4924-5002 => 1.05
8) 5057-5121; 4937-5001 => 1.07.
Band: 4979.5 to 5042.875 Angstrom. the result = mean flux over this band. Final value 24.9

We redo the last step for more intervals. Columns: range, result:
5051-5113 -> 25.8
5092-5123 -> 26.1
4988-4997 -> 25.6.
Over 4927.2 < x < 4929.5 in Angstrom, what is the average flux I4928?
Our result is 25.3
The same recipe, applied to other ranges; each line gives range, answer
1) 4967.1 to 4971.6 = 25.7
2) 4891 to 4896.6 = 24.9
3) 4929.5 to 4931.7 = 25.4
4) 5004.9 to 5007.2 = 24.8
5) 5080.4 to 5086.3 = 25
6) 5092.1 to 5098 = 25.9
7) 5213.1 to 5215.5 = 25.5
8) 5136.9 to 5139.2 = 24.6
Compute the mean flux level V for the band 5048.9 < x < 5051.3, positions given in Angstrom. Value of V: 25.3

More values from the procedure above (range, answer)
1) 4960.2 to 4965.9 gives 25.4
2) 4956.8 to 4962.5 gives 25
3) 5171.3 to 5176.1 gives 24.6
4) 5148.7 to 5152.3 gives 24.8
